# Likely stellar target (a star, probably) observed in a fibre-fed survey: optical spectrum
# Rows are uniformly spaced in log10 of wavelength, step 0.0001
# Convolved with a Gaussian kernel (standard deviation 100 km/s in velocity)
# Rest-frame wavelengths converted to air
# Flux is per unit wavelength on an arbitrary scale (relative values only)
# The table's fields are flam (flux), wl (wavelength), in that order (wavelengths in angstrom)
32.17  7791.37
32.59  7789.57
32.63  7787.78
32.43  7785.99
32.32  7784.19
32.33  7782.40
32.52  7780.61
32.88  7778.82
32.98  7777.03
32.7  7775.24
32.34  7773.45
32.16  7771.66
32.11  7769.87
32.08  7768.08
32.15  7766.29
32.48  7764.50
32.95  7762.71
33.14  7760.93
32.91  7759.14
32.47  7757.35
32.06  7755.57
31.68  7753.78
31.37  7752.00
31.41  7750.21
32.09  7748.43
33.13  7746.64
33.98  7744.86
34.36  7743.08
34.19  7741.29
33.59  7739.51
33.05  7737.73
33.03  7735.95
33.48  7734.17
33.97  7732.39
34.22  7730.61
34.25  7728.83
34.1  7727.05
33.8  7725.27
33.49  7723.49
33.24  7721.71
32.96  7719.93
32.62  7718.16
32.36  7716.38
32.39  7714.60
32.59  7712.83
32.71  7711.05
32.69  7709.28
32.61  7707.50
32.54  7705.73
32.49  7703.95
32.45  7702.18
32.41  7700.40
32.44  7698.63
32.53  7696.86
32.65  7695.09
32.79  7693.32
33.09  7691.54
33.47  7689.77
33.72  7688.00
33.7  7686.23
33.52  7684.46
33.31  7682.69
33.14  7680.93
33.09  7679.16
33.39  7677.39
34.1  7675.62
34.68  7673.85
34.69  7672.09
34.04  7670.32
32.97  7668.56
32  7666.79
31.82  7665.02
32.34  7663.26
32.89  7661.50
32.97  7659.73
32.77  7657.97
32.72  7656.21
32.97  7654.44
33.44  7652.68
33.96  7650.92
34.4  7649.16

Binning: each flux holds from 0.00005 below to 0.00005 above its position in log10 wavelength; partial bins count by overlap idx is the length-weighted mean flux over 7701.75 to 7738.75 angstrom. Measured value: 33.1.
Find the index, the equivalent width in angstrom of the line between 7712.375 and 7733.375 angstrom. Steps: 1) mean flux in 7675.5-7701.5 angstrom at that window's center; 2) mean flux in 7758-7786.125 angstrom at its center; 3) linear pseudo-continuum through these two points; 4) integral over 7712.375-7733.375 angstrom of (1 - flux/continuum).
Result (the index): -0.3 angstrom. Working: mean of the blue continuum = 33.1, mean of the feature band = 33.4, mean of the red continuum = 32.5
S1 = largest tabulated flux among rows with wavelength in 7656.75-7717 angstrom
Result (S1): 34.69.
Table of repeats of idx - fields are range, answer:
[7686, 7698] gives 33.1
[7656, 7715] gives 33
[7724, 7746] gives 33.8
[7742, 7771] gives 32.5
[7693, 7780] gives 32.8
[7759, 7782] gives 32.6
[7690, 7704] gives 32.6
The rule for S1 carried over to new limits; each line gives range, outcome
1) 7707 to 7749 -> 34.36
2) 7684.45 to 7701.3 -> 33.72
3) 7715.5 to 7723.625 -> 33.49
